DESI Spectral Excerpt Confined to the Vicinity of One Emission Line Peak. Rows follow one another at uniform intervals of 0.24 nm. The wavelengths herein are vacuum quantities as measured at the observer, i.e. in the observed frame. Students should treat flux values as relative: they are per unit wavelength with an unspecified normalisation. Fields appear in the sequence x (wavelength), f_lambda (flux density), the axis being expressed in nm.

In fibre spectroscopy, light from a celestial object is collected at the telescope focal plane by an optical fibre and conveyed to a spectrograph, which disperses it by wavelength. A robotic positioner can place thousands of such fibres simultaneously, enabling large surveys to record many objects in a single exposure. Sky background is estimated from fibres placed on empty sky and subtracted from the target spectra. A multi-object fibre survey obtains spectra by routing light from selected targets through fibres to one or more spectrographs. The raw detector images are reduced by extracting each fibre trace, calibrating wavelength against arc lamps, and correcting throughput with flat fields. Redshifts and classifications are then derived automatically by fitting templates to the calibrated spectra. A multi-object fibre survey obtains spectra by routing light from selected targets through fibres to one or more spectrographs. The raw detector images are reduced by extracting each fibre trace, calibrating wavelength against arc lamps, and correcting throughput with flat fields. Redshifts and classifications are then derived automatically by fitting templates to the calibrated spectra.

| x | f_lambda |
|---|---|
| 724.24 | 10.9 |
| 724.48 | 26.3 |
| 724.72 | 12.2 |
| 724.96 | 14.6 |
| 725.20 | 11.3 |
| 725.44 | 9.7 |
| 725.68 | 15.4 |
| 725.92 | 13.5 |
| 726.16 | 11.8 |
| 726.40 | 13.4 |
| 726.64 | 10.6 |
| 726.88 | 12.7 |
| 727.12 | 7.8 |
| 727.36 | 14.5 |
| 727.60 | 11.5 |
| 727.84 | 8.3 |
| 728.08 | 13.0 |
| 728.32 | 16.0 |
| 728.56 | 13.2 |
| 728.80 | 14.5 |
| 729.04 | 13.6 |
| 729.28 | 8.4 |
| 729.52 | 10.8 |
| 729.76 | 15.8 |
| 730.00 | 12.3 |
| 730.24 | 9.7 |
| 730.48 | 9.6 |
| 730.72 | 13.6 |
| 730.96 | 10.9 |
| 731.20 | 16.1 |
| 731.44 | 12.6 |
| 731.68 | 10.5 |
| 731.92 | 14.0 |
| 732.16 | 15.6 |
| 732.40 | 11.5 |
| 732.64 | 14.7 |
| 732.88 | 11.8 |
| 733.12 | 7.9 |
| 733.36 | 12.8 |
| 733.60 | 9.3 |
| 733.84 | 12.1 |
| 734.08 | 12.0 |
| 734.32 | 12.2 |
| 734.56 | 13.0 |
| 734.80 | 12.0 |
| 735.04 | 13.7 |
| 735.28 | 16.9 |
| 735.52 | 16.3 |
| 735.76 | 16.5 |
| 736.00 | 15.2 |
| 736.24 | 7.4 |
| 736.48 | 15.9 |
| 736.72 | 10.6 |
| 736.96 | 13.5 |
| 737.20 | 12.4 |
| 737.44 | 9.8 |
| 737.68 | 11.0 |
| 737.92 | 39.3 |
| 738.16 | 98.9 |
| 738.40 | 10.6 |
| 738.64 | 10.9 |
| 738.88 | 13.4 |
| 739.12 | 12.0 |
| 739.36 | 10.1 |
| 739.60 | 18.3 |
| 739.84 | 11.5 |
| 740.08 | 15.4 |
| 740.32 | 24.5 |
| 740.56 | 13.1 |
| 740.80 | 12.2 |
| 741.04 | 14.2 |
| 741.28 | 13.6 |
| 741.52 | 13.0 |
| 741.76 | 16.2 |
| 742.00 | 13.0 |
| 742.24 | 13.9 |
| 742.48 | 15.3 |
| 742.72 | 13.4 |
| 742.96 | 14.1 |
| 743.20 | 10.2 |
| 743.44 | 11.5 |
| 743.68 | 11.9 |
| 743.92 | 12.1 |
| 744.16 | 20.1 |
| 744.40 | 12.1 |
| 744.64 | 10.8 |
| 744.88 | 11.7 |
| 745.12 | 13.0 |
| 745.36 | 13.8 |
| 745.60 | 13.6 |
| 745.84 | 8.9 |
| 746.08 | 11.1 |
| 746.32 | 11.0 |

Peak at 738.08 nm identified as H-alpha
